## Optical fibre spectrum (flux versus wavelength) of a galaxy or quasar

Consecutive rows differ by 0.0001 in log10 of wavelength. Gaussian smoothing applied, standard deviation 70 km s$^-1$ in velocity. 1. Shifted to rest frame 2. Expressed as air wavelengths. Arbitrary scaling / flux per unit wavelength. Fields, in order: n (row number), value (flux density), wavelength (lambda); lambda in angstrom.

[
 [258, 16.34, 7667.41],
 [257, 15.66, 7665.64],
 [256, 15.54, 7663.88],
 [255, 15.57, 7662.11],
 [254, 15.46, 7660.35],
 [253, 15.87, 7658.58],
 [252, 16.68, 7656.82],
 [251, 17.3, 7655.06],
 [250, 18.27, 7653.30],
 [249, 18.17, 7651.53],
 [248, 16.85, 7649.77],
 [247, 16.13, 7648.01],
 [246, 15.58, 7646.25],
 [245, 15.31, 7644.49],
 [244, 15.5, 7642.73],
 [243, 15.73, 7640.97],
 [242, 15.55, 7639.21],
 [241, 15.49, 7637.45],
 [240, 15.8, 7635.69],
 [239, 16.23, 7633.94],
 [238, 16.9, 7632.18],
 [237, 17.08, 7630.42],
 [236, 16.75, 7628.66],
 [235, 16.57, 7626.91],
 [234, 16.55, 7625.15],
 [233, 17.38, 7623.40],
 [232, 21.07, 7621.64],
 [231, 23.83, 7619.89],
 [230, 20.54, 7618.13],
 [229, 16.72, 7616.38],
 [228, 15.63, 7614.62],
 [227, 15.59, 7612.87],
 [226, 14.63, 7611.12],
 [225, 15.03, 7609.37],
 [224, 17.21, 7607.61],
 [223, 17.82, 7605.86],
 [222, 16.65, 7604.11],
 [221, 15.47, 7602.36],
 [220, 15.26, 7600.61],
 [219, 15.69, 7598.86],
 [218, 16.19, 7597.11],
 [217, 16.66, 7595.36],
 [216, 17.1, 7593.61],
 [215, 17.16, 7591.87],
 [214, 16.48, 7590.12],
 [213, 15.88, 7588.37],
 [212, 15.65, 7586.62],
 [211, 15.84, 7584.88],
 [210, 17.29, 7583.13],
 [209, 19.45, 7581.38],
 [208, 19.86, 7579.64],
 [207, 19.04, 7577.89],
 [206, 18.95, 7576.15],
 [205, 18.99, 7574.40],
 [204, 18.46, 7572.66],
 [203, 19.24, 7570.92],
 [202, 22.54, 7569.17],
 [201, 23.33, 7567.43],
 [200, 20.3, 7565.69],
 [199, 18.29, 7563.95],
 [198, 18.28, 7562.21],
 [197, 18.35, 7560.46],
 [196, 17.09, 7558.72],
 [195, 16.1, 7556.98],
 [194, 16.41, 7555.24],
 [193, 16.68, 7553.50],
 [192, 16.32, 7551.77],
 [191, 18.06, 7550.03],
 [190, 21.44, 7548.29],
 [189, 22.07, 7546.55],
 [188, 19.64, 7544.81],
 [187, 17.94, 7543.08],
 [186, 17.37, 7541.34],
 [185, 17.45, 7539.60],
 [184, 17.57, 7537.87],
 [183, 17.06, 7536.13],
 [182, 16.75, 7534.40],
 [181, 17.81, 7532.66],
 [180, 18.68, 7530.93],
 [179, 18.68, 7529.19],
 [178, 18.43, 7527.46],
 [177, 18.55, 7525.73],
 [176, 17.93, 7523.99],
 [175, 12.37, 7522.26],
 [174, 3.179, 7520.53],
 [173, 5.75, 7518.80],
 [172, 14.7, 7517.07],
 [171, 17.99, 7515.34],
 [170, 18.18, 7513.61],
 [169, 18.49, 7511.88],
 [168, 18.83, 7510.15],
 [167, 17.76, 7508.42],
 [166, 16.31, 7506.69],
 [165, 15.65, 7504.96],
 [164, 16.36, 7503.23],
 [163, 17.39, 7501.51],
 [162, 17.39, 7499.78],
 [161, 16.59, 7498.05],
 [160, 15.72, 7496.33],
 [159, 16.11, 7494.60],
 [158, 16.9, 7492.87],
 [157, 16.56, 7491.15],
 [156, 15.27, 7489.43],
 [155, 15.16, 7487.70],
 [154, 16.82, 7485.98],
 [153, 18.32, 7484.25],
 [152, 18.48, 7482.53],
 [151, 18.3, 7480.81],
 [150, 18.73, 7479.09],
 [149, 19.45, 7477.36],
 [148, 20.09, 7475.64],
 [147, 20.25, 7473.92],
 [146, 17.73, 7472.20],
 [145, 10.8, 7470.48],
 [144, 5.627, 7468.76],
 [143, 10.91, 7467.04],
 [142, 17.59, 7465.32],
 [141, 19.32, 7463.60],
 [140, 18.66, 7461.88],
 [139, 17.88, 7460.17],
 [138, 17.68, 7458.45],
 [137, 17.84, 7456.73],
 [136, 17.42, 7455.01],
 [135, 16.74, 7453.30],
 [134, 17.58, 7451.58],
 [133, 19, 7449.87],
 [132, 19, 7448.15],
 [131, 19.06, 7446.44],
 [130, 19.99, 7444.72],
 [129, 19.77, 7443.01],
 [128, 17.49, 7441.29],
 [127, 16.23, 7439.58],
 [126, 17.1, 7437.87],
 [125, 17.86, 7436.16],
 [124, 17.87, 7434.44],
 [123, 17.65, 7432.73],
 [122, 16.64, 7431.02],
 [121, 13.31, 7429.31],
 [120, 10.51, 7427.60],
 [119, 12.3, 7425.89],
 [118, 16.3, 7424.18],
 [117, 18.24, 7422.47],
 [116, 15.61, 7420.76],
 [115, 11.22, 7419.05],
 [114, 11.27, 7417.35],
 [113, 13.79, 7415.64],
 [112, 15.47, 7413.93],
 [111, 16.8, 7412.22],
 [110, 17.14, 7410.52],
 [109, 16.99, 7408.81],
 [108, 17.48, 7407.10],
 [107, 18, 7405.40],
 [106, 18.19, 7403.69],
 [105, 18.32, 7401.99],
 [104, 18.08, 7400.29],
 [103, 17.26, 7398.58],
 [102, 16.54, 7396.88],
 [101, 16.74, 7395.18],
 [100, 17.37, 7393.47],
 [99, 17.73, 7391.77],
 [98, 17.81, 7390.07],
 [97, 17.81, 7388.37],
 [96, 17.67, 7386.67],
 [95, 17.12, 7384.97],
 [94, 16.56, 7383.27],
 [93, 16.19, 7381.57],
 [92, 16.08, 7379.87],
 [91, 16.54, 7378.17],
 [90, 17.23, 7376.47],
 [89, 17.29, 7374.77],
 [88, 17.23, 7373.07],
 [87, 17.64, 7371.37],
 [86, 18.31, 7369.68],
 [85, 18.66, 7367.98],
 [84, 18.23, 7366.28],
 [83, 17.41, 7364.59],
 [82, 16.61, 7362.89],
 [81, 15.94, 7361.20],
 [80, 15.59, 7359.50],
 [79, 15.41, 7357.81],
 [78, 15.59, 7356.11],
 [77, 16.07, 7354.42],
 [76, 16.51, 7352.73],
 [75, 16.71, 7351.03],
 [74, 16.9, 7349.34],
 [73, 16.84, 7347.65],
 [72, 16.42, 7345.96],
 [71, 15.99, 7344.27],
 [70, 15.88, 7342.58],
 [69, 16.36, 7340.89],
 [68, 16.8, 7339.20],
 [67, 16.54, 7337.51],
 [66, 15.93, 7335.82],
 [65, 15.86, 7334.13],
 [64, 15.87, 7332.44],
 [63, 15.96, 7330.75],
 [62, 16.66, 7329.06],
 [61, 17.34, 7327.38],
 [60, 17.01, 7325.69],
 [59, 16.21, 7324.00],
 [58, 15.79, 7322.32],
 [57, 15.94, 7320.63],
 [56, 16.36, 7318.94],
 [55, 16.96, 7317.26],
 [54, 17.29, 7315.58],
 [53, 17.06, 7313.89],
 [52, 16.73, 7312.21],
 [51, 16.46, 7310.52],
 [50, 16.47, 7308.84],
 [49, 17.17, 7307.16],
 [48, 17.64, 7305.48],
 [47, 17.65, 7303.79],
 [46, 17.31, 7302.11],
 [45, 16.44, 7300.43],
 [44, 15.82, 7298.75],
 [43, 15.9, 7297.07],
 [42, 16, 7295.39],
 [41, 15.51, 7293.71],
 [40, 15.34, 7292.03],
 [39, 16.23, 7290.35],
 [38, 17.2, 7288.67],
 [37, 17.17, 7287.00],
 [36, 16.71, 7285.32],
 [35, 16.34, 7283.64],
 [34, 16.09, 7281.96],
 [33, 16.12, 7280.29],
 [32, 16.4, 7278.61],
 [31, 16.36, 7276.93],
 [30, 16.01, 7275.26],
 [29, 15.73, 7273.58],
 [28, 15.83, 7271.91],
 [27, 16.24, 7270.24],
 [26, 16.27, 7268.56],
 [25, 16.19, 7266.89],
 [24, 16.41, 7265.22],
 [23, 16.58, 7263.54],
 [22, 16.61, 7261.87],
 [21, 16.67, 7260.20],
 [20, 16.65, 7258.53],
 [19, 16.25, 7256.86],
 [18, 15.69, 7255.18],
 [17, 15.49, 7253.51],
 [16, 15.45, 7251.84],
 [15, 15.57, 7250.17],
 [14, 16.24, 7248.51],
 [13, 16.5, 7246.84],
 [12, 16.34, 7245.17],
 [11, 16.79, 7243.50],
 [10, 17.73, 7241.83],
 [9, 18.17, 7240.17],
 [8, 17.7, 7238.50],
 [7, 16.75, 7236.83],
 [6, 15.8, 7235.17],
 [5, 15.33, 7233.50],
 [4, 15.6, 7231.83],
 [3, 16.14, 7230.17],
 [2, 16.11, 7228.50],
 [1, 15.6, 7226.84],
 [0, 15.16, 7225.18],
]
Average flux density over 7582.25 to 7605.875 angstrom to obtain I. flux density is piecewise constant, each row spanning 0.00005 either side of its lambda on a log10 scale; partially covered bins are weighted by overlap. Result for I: 16.3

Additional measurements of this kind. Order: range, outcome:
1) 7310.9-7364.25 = 16.4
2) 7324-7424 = 16.6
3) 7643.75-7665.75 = 16.4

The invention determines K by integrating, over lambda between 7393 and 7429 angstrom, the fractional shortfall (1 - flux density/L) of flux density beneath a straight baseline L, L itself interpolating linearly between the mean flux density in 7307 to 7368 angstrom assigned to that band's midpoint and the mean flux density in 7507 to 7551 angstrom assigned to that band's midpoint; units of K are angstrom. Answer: 1.77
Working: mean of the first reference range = 16.5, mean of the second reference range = 16.9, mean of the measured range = 15.8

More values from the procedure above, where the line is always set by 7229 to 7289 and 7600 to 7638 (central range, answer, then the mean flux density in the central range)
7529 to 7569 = -3.5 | 18.4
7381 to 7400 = -0.7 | 17.2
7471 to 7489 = -1.4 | 18.1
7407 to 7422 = 1.4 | 15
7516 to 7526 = 3.0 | 11.8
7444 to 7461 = -1.5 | 18.2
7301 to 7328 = -0.6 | 16.8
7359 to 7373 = -0.7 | 17.3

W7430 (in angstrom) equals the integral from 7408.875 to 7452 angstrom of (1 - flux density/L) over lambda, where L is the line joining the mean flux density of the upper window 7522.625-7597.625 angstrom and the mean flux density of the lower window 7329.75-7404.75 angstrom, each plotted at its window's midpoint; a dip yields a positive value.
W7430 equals 2.5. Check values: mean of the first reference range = 16.9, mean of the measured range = 16.3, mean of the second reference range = 18.1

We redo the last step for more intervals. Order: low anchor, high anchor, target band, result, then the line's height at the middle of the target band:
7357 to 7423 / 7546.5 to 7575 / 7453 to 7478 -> 1.7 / 17.7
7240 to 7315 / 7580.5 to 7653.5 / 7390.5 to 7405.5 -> -0.9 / 16.5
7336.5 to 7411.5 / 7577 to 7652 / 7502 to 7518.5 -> 0.2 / 16.9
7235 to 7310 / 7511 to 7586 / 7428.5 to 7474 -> 0.8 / 17.2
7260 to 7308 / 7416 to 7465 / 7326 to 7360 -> 0.5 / 16.5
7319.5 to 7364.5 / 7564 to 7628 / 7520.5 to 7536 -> 0.7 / 17.4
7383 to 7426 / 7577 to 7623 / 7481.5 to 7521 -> 2.1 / 16.9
